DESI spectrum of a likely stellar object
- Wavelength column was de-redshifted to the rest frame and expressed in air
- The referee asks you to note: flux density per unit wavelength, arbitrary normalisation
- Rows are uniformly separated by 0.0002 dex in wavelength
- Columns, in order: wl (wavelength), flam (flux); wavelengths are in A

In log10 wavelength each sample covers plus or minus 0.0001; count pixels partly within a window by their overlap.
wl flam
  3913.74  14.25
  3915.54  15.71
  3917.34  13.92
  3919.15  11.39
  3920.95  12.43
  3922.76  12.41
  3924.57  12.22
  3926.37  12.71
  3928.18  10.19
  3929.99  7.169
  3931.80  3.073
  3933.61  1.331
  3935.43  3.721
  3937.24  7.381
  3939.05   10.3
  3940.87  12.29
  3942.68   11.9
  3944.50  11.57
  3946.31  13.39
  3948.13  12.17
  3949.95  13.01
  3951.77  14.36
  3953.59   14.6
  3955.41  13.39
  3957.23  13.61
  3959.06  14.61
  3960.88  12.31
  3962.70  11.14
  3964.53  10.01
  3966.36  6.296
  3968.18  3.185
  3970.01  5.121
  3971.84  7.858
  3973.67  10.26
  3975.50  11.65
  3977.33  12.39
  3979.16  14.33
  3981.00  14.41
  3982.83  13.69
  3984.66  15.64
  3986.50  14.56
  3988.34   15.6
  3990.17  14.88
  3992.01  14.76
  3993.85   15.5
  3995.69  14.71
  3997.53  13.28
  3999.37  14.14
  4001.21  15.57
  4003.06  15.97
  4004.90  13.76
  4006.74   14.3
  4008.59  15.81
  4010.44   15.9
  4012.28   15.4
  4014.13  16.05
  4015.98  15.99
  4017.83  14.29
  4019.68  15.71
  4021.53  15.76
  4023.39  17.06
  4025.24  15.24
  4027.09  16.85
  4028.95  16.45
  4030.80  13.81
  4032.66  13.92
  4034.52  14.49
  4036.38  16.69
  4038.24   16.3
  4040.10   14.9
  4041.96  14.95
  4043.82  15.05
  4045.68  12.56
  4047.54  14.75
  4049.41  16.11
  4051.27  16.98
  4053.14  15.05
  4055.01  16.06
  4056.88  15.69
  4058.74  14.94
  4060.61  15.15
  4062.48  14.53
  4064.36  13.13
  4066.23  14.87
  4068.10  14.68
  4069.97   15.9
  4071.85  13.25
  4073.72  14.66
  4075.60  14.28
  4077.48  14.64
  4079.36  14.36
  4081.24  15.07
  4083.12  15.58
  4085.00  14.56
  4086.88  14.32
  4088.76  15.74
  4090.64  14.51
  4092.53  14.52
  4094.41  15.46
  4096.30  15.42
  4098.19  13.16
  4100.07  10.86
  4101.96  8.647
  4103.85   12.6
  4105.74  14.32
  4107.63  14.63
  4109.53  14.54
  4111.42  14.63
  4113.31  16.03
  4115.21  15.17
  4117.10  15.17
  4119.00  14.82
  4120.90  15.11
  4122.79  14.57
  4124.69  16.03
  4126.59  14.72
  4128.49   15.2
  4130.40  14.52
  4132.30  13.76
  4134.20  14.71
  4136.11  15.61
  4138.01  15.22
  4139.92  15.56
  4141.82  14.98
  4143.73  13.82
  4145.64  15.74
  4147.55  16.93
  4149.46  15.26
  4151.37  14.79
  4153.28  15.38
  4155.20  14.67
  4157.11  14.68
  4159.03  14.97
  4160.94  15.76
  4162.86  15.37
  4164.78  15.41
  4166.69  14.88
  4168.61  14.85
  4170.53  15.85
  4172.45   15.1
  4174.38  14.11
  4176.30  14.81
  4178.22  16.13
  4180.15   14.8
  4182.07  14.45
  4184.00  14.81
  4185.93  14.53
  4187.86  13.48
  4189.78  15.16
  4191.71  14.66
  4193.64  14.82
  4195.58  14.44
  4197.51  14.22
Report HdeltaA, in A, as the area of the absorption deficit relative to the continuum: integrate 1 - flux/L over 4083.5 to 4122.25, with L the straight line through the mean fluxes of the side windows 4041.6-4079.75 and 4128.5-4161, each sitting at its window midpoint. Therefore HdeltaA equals 1.86 A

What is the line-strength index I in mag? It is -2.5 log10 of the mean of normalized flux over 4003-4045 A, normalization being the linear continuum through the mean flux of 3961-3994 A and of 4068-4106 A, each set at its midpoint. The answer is -0.21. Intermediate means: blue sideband 11.7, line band 15.4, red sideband 14.1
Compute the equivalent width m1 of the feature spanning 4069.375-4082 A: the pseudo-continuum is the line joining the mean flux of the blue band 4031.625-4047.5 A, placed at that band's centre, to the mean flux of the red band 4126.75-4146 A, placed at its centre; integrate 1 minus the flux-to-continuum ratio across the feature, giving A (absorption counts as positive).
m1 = 0.3 A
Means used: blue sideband 14.8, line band 14.5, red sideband 14.9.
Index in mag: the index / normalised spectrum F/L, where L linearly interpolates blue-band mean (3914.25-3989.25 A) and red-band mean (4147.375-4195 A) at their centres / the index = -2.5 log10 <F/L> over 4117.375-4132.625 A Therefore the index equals -0.05 mag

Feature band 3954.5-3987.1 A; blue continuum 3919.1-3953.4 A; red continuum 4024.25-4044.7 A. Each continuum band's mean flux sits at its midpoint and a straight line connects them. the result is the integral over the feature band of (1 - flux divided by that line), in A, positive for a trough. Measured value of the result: 1.9 A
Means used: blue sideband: 10.2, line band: 11.3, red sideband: 15.3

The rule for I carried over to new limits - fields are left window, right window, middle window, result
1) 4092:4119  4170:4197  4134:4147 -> -0.06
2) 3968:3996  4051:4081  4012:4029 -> -0.16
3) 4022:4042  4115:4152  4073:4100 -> 0.05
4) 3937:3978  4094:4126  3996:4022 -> -0.24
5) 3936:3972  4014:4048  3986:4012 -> -0.11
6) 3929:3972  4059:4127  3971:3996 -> -0.24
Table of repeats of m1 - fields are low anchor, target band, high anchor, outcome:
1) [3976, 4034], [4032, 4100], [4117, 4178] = 0.85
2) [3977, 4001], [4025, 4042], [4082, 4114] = -1.22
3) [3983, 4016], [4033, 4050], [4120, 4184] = 0.03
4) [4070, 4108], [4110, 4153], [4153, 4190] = -1.74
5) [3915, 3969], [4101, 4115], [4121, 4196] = 0.30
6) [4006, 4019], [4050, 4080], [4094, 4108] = -1.99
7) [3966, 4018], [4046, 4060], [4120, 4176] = -1.47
